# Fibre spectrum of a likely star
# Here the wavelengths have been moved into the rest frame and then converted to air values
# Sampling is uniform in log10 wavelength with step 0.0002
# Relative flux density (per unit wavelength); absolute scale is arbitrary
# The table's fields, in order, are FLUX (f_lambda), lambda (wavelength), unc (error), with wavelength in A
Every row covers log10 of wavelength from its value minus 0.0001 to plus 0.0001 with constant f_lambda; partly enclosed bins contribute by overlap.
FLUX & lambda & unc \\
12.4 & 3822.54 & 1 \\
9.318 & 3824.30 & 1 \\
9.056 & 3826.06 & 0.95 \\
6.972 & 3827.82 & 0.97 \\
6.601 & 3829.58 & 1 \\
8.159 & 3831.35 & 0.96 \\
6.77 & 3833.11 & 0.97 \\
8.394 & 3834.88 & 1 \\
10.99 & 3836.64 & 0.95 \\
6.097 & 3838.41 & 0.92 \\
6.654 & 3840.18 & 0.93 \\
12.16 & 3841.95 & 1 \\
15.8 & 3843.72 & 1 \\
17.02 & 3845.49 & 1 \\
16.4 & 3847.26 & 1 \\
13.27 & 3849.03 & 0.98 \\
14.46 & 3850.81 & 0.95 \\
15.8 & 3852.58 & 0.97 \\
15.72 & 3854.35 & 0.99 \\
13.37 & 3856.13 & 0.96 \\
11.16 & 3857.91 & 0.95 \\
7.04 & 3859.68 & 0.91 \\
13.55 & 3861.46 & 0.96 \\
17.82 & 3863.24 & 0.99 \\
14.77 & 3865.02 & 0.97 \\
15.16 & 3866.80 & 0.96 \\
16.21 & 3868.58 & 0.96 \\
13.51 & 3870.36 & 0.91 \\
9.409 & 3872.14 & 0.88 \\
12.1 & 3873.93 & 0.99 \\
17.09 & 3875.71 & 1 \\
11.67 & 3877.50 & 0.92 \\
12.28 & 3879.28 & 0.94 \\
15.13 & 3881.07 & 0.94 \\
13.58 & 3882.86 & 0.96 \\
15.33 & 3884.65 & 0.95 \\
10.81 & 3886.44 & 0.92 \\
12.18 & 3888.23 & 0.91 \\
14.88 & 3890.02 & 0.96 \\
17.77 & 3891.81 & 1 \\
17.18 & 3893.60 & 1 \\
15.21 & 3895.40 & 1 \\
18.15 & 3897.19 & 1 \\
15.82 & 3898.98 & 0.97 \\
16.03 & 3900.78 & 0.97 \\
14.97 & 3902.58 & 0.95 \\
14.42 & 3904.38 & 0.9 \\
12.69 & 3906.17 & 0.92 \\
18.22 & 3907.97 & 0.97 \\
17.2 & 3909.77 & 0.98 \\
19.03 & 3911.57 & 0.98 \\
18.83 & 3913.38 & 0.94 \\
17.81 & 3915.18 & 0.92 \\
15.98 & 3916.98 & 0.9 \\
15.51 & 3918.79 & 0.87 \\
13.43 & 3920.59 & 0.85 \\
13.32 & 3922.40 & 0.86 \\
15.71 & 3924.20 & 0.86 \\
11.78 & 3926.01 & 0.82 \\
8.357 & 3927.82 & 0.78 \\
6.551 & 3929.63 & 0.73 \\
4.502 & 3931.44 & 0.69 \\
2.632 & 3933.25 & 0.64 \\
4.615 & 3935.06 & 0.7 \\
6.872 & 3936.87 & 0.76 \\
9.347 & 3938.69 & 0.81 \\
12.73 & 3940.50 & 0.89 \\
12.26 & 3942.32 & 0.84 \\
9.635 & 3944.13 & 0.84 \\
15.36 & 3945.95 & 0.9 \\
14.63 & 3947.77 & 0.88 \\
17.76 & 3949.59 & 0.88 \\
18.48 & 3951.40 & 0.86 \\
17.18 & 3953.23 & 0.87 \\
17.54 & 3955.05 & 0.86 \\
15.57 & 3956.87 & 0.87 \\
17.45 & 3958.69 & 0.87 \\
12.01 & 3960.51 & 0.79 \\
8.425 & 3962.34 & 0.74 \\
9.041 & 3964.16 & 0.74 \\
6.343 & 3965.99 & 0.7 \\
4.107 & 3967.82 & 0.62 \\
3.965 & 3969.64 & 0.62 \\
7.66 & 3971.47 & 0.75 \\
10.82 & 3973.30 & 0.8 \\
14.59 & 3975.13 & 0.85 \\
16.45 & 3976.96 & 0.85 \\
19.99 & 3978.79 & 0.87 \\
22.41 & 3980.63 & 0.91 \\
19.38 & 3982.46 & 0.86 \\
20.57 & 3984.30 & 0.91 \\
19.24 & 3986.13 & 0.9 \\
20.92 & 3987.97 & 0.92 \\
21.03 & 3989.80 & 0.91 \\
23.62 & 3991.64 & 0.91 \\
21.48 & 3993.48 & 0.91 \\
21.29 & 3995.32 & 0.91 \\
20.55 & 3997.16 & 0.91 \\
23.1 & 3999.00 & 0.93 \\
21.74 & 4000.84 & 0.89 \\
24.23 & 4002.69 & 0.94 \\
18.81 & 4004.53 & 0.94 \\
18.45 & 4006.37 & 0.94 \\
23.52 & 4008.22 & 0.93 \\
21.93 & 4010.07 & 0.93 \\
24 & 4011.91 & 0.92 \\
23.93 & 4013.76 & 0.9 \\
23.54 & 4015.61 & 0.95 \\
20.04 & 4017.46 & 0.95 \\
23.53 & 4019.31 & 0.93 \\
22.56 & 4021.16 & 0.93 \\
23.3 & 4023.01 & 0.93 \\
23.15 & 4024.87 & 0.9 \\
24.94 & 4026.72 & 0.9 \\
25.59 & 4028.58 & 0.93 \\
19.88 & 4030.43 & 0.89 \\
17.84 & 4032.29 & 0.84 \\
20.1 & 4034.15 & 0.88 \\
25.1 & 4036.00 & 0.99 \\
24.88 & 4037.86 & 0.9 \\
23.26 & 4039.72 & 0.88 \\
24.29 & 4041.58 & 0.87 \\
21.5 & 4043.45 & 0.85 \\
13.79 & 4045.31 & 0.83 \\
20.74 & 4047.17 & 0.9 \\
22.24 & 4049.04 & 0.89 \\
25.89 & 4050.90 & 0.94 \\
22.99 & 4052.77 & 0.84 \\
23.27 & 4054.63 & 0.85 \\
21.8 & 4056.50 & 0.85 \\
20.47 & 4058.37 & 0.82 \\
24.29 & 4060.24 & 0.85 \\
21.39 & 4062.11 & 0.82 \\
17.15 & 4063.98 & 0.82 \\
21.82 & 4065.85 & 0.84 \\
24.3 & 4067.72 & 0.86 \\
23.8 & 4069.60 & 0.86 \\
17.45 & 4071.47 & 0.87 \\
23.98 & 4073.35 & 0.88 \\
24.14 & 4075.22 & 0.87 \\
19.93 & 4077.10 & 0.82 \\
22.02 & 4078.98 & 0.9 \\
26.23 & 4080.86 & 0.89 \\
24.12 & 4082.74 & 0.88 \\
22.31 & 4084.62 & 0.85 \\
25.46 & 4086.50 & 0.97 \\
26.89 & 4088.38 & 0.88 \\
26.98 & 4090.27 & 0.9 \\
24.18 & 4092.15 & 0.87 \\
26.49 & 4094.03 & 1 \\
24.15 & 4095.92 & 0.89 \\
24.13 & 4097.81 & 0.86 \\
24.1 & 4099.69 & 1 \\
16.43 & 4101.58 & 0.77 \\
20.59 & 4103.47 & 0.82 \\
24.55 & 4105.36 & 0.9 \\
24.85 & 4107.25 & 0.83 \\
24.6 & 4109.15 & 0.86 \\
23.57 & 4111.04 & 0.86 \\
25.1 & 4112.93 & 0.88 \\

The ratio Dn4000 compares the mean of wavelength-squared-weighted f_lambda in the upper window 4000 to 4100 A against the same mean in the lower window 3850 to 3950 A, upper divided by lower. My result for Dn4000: 1.82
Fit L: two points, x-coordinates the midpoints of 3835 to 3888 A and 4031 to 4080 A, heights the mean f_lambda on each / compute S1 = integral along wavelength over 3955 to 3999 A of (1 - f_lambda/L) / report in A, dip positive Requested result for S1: 6.5 A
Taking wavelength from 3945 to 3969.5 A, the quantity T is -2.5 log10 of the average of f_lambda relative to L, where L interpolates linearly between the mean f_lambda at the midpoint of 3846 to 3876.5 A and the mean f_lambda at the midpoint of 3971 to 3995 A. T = 0.32 mag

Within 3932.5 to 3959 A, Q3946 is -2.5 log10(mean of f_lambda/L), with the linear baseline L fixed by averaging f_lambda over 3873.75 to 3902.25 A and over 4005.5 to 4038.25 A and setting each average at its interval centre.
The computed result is 0.39 mag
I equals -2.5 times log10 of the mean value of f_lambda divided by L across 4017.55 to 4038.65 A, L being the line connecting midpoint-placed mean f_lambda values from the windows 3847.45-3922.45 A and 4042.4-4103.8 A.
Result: -0.098 mag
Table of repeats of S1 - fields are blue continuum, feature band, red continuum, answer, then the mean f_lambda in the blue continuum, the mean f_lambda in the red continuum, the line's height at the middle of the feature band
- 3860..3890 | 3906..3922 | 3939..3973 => -4.5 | 13.7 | 12.1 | 12.9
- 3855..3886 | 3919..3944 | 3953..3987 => 7.5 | 13.5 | 13.8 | 13.6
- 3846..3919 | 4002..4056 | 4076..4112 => -3.4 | 14.8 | 23.8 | 21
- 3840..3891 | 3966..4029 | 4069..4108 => 0.0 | 13.7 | 23.5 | 19.5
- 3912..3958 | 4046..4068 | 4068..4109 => -0.8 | 12.7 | 23.5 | 21.3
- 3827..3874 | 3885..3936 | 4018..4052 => 5.1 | 12.1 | 22.3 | 15.4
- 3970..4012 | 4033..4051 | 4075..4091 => 0.1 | 19.5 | 24.2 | 22.1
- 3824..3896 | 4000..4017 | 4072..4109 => -2.1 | 12.6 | 23.7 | 19.8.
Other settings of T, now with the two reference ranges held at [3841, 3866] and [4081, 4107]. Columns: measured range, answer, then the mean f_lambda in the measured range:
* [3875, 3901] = 0.05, 14.8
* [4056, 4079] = 0.06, 21.7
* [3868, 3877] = 0.11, 13.5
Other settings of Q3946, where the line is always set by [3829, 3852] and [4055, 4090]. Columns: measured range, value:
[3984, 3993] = -0.143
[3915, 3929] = 0.114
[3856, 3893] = -0.065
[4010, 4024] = -0.150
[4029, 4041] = -0.062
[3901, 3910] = -0.076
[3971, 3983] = 0.121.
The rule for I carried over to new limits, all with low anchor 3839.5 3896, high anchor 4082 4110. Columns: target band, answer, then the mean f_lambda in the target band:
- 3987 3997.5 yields -0.11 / 21.5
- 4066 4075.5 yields 0.01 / 22.6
